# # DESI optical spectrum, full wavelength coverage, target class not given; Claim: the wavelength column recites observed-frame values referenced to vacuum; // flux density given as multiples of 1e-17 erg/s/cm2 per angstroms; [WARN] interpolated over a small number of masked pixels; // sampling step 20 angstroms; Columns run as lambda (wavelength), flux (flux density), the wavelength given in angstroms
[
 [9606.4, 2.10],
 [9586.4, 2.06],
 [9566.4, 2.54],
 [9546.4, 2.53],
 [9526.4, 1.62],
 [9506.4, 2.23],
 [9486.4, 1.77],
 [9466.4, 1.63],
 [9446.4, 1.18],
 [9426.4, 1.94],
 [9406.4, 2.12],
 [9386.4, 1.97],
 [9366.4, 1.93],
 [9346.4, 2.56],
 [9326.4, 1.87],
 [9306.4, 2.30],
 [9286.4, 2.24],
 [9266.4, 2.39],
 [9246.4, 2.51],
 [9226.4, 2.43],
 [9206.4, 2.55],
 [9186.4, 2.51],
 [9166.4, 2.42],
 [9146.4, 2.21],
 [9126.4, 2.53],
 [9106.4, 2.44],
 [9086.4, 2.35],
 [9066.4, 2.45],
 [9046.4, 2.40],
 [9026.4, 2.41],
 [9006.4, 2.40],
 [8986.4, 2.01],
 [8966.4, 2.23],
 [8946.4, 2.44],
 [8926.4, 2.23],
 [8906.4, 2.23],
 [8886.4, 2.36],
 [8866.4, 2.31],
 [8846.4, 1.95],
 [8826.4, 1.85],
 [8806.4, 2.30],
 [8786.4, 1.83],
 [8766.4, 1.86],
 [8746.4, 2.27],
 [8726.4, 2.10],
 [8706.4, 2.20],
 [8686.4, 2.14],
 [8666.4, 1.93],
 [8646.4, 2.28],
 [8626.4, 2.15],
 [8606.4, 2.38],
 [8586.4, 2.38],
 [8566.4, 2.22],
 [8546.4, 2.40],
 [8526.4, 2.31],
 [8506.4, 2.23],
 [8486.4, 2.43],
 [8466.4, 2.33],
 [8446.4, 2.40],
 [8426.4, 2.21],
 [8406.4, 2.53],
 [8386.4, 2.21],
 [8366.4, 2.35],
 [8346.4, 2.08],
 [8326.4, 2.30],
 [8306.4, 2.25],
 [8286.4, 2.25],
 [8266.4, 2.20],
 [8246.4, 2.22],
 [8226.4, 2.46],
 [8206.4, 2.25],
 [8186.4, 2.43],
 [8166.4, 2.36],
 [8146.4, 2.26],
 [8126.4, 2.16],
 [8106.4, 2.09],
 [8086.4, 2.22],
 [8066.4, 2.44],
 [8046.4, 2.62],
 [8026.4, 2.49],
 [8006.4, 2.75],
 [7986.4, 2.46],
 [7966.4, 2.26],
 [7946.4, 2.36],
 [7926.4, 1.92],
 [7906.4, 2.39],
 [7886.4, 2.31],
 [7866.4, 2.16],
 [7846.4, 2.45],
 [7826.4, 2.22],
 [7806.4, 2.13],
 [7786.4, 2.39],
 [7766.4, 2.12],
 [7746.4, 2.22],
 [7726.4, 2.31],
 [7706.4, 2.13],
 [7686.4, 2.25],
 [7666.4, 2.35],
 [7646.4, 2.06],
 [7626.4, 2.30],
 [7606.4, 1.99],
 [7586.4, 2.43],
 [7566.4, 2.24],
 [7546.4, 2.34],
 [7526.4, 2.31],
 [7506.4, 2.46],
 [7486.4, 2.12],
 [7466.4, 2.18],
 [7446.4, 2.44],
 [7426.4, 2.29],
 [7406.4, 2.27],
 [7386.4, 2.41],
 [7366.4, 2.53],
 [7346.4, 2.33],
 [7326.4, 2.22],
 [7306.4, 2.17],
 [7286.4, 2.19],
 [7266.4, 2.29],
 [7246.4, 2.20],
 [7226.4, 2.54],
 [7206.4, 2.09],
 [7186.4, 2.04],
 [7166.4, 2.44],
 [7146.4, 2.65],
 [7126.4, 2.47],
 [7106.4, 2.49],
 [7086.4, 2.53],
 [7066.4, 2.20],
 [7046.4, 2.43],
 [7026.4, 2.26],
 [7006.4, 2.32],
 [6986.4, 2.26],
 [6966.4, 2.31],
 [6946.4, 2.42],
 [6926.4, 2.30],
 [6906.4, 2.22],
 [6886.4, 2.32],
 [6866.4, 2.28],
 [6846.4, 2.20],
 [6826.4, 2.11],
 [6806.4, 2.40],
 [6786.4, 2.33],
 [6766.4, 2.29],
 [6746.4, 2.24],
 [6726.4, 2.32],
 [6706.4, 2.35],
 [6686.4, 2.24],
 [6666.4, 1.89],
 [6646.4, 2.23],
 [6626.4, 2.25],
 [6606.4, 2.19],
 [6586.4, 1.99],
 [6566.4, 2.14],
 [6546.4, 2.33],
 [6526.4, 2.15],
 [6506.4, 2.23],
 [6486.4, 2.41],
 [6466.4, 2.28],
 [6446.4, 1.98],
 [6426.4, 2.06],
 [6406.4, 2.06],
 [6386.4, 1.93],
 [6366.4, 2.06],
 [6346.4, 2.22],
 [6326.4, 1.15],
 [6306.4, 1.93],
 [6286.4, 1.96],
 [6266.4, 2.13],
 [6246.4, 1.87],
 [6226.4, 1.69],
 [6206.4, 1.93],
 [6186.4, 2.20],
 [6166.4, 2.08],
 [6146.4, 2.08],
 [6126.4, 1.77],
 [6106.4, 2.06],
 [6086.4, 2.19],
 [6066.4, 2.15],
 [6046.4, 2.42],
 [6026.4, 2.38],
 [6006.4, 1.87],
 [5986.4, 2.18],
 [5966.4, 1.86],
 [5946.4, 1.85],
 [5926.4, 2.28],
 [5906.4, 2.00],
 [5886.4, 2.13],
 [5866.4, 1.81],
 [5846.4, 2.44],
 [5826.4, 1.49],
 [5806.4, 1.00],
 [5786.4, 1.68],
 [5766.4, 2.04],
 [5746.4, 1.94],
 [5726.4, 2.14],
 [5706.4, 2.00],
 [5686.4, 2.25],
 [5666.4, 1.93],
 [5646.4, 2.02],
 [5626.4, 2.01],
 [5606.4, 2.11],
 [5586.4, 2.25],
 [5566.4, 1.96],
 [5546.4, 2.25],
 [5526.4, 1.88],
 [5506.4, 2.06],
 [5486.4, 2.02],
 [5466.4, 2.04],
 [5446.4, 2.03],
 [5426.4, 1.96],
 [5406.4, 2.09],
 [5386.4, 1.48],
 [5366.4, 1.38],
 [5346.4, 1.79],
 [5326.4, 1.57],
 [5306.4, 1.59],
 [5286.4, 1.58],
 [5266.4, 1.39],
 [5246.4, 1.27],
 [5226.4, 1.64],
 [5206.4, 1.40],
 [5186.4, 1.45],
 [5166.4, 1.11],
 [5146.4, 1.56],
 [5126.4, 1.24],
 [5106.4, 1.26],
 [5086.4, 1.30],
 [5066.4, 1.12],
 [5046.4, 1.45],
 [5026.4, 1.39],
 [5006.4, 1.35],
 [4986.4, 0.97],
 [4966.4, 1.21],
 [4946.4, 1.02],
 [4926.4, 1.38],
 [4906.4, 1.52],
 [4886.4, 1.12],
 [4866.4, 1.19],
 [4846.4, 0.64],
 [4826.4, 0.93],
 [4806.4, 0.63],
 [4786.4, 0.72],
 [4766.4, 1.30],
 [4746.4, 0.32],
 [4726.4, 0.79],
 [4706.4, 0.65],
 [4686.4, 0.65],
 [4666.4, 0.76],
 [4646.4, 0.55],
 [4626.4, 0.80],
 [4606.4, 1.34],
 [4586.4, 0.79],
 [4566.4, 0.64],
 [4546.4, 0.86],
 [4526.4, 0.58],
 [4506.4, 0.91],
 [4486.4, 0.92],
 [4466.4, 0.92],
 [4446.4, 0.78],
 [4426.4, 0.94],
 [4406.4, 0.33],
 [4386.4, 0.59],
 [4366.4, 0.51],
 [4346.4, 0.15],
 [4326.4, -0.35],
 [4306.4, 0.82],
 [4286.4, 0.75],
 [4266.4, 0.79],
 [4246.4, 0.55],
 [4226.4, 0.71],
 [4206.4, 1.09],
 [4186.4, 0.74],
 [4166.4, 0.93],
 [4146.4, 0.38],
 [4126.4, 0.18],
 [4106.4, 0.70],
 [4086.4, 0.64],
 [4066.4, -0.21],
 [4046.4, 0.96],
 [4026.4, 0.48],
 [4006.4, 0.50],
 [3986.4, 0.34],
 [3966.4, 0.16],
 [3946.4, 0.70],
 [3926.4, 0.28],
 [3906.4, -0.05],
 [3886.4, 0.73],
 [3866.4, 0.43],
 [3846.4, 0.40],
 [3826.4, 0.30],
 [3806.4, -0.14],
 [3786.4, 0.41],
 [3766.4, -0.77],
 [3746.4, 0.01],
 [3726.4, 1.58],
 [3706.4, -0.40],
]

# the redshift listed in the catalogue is 0.22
